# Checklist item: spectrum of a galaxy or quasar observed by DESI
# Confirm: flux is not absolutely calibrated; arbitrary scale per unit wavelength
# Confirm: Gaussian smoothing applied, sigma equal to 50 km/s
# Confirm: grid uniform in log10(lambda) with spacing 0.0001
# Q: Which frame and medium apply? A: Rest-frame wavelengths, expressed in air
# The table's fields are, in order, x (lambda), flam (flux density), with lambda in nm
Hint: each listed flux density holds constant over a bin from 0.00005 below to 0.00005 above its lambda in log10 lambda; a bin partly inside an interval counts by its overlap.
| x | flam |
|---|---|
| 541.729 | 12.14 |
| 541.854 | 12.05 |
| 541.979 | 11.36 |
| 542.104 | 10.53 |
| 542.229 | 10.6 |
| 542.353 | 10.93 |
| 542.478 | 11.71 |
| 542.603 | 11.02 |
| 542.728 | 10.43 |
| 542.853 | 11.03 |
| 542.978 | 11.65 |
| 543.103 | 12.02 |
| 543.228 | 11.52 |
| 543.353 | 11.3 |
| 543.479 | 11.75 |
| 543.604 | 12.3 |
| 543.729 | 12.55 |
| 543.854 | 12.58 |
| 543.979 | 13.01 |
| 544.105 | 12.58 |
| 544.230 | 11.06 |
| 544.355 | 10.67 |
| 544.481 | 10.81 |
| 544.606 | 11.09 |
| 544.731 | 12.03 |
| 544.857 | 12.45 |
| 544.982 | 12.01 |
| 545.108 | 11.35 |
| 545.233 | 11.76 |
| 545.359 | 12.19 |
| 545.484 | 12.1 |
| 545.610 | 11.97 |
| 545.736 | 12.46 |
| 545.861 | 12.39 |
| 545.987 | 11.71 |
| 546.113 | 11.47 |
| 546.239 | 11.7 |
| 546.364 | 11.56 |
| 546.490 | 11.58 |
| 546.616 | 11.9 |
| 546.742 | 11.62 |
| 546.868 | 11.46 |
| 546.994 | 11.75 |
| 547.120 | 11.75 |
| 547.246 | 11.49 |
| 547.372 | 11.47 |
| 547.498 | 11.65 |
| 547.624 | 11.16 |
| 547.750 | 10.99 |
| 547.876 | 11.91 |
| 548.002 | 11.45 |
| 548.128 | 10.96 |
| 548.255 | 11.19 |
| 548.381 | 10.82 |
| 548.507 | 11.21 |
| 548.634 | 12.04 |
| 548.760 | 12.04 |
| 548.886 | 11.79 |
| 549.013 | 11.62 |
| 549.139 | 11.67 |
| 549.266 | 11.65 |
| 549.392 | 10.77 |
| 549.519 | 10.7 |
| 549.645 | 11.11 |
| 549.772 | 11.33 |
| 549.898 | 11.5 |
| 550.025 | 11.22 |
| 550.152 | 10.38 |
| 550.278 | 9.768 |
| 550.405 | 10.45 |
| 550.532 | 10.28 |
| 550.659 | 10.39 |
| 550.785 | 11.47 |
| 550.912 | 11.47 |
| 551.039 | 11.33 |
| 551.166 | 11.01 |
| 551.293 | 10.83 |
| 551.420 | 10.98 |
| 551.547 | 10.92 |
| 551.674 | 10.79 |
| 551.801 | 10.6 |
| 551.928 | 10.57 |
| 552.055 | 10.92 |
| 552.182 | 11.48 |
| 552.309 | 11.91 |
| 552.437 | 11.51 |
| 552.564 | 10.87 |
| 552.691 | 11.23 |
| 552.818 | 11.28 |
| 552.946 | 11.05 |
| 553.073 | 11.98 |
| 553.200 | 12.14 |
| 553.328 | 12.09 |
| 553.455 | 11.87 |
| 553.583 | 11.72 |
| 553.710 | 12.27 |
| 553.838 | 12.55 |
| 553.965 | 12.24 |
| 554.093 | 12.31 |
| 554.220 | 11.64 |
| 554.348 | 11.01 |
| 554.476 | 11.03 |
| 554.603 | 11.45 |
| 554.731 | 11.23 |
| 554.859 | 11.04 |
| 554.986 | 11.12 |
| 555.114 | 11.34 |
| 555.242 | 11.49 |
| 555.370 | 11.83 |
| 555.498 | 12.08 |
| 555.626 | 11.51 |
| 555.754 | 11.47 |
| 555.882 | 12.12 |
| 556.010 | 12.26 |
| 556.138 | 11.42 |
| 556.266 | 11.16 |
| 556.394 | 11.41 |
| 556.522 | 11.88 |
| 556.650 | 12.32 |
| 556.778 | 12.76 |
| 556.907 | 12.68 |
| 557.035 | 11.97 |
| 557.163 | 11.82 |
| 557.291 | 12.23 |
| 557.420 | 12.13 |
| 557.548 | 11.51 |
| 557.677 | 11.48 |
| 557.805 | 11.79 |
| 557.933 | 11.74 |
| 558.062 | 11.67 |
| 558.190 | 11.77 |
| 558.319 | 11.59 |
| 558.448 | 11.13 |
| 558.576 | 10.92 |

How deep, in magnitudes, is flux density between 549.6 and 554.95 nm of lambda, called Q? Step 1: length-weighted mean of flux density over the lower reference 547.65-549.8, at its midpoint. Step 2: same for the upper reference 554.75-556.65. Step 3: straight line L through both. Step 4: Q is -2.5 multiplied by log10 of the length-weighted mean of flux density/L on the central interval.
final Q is 0.02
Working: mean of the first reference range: 11.4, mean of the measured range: 11.3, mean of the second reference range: 11.6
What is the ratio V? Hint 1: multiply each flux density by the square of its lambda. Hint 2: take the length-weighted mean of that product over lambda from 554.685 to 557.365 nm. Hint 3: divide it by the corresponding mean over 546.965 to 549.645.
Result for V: 1.06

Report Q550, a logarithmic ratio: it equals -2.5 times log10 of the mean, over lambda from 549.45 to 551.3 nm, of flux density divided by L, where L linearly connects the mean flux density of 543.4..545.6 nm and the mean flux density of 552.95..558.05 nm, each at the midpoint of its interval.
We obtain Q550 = 0.091 mag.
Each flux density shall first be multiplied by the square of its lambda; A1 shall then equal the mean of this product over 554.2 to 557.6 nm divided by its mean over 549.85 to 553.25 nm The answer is 1.08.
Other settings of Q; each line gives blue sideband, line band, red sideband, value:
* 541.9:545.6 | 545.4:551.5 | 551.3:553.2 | 0.00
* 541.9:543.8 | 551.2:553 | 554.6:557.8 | 0.06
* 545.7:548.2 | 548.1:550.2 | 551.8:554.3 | 0.03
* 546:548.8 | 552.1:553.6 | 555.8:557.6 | 0.02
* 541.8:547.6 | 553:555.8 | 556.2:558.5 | 0.01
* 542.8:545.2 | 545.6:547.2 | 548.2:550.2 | -0.02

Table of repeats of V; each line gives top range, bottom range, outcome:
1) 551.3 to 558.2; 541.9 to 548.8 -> 1.04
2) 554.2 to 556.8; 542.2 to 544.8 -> 1.05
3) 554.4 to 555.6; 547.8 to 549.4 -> 1.02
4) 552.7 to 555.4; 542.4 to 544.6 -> 1.04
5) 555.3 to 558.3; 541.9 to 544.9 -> 1.08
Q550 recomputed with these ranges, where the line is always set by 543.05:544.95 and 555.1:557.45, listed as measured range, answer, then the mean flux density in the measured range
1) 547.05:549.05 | 0.04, 11.5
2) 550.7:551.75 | 0.08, 11.1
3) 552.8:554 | 0.00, 11.9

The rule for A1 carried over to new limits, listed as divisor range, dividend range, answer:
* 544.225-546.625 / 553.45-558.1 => 1.04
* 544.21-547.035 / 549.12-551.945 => 0.95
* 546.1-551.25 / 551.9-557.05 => 1.06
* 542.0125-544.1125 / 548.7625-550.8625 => 0.98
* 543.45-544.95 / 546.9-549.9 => 0.97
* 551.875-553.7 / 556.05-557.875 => 1.05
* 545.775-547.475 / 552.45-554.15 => 1.03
